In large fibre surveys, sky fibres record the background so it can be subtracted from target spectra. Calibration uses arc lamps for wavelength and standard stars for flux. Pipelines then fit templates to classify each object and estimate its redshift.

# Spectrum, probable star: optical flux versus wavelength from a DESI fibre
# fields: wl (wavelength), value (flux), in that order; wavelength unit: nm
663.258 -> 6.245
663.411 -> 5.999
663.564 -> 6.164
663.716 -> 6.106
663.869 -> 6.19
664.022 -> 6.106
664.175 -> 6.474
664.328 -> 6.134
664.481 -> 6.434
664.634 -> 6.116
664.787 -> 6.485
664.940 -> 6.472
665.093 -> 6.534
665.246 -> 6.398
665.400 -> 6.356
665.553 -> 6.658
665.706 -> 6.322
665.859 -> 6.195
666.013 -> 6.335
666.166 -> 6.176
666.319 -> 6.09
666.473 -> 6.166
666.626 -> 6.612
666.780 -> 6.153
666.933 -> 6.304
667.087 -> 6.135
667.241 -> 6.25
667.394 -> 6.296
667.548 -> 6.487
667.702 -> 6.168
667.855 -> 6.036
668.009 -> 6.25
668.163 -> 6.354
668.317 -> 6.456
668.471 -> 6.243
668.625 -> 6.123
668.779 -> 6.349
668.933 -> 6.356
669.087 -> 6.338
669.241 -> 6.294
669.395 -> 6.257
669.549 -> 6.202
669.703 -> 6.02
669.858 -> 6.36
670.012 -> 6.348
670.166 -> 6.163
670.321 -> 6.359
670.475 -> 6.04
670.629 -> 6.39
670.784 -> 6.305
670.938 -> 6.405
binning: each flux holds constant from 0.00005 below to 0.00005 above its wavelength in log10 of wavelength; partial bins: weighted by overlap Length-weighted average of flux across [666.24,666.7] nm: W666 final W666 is 6.29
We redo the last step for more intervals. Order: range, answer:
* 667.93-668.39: 6.34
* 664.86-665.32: 6.47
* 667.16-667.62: 6.34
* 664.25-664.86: 6.29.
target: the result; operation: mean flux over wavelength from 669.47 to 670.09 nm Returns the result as 6.23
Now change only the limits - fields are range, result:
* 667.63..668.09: 6.16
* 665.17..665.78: 6.43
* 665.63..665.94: 6.25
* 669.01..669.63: 6.28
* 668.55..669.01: 6.28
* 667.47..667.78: 6.33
